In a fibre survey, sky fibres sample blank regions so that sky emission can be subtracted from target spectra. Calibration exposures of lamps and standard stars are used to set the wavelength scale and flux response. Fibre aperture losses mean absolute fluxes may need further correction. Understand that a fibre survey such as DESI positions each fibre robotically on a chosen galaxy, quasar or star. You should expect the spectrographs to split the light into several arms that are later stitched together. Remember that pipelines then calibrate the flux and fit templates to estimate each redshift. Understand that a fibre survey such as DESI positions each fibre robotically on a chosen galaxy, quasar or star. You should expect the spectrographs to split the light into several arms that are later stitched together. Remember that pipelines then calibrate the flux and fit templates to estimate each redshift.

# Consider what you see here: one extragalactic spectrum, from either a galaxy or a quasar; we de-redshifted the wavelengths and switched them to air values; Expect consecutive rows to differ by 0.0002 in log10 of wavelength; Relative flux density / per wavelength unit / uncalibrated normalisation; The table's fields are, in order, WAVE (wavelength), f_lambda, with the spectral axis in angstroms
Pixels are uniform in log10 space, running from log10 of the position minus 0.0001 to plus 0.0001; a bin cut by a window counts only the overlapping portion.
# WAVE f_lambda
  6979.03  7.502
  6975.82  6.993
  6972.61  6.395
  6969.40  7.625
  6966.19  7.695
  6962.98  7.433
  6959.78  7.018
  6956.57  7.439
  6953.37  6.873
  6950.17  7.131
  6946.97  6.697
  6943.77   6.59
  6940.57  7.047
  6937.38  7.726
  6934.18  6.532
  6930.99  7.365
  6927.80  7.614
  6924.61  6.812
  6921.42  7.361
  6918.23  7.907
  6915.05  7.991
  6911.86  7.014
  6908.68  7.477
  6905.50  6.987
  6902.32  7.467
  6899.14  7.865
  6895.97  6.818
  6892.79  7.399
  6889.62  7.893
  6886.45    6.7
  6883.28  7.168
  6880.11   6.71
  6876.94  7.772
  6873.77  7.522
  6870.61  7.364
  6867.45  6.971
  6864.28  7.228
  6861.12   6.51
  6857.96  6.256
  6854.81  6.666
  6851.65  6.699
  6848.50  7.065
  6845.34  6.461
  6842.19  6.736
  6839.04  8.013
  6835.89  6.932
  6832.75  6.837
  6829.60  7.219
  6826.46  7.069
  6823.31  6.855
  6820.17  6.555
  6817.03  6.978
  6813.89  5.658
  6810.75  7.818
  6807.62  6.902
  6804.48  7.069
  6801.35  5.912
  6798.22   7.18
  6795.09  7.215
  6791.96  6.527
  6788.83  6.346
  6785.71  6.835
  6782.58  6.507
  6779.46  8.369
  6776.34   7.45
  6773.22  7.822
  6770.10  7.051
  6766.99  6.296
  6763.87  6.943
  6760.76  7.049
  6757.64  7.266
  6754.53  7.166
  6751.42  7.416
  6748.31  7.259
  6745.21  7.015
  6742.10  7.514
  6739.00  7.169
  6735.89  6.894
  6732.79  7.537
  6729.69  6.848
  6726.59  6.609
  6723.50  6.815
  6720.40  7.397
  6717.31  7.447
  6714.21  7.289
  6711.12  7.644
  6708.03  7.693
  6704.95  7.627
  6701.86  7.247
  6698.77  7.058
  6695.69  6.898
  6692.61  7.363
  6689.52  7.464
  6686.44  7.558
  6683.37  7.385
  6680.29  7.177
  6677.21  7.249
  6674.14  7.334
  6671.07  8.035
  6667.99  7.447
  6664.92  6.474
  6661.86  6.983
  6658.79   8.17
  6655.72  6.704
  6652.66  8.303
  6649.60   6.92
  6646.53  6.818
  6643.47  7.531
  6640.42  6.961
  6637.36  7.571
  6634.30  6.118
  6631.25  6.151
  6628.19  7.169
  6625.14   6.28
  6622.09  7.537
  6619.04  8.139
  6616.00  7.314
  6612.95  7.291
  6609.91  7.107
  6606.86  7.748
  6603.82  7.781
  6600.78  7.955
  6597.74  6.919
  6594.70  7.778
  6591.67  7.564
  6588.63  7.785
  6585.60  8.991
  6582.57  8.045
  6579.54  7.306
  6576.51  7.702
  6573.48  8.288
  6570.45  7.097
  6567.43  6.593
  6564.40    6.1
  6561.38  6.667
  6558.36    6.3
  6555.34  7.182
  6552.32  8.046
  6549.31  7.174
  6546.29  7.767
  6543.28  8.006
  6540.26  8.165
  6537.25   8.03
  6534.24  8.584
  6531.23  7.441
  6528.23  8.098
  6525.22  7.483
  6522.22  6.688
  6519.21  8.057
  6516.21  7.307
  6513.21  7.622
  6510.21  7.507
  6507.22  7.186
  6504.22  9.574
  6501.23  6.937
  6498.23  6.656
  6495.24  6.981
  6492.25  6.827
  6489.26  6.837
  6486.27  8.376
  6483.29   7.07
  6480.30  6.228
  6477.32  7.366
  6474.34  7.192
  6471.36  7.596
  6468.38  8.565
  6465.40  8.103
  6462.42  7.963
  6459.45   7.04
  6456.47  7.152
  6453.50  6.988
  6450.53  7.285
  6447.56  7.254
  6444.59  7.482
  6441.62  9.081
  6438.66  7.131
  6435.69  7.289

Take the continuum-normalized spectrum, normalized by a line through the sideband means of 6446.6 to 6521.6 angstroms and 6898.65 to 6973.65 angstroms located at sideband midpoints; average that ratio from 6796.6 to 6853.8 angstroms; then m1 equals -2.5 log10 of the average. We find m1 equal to 0.062 mag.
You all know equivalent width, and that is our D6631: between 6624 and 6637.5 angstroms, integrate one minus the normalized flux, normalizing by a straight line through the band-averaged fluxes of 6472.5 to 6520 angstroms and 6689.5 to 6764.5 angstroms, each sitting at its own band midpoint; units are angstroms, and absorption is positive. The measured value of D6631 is 1.3 angstroms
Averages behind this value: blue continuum 7.35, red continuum 7.22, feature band 6.57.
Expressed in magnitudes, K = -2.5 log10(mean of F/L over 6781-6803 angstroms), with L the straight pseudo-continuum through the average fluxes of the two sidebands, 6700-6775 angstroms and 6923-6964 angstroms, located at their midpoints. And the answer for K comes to 0.08 mag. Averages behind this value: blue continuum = 7.21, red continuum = 7.09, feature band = 6.65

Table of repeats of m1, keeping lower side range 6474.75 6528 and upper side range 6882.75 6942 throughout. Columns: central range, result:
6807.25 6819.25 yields 0.08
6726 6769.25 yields 0.04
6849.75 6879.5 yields 0.05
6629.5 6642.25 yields 0.09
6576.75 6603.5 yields -0.06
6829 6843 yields 0.02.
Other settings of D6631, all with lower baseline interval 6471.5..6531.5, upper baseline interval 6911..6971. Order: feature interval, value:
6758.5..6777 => 0.5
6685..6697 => 0.0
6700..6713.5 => -0.4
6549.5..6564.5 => 0.8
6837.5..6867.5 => 1.8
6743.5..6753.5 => 0.1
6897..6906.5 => -0.2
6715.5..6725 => 0.1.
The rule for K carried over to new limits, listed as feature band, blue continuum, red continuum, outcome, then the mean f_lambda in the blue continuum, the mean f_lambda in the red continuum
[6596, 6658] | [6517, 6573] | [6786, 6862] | 0.003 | 7.43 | 6.82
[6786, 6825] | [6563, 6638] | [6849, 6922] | 0.077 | 7.37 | 7.2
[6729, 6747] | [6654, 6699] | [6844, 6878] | 0.000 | 7.3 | 6.95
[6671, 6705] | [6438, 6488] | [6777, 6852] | -0.028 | 7.53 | 6.92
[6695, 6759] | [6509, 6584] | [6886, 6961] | 0.021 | 7.49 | 7.25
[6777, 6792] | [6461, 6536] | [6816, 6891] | 0.018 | 7.53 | 7.01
